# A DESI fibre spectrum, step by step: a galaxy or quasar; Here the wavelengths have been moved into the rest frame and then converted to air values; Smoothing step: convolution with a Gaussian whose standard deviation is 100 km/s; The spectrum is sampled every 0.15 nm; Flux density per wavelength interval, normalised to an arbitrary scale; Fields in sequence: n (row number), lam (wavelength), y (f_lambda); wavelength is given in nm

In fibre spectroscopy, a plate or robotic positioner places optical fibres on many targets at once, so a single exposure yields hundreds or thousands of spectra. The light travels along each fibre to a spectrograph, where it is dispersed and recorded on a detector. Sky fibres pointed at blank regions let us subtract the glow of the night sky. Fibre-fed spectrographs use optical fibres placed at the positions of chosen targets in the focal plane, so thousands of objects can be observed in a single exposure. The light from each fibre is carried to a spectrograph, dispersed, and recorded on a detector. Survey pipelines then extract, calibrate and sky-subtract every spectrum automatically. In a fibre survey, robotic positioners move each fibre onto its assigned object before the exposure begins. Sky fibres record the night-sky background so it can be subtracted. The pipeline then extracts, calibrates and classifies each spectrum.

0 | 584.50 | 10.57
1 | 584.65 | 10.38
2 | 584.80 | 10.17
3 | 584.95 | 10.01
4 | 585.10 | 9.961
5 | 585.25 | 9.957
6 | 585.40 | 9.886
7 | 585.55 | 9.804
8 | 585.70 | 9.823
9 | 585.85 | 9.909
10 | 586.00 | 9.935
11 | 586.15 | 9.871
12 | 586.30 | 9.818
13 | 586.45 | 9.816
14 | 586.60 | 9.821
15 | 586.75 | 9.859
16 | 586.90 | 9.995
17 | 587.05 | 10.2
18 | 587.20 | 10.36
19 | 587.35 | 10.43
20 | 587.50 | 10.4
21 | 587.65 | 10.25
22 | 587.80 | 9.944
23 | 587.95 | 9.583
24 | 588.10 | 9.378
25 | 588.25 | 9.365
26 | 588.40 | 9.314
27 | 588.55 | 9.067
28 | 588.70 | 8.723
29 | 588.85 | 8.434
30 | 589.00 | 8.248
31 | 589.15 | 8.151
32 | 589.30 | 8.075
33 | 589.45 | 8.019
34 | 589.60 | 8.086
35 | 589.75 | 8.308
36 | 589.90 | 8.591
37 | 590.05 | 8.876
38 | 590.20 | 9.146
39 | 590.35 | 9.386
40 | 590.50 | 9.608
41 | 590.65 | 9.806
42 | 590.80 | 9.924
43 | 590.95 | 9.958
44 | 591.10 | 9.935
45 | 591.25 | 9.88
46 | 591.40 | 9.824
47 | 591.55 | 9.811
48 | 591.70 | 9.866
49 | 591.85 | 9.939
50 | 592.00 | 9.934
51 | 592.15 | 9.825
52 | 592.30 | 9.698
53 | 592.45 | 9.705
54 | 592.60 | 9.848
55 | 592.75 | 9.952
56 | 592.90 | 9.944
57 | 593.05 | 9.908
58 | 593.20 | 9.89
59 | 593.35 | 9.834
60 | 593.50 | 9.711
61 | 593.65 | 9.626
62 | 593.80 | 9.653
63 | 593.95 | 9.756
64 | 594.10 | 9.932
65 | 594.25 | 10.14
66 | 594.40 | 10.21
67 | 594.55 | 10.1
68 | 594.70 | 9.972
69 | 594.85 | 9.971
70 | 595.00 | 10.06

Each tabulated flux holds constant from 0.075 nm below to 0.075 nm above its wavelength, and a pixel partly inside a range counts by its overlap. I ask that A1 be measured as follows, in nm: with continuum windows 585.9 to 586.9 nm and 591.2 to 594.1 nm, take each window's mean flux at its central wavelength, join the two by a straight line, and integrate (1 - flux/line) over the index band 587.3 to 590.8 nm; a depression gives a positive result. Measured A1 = 0.26 nm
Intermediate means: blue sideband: 9.87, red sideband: 9.82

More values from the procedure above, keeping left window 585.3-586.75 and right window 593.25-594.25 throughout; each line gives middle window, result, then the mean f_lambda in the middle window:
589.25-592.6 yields 0.14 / 9.39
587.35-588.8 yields 0.04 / 9.58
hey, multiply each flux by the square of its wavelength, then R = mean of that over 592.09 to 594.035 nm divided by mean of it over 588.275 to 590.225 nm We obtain 1.2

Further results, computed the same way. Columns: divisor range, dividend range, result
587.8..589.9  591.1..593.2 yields 1.14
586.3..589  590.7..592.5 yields 1.03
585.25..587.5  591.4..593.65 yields 1.01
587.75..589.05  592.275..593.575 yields 1.10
